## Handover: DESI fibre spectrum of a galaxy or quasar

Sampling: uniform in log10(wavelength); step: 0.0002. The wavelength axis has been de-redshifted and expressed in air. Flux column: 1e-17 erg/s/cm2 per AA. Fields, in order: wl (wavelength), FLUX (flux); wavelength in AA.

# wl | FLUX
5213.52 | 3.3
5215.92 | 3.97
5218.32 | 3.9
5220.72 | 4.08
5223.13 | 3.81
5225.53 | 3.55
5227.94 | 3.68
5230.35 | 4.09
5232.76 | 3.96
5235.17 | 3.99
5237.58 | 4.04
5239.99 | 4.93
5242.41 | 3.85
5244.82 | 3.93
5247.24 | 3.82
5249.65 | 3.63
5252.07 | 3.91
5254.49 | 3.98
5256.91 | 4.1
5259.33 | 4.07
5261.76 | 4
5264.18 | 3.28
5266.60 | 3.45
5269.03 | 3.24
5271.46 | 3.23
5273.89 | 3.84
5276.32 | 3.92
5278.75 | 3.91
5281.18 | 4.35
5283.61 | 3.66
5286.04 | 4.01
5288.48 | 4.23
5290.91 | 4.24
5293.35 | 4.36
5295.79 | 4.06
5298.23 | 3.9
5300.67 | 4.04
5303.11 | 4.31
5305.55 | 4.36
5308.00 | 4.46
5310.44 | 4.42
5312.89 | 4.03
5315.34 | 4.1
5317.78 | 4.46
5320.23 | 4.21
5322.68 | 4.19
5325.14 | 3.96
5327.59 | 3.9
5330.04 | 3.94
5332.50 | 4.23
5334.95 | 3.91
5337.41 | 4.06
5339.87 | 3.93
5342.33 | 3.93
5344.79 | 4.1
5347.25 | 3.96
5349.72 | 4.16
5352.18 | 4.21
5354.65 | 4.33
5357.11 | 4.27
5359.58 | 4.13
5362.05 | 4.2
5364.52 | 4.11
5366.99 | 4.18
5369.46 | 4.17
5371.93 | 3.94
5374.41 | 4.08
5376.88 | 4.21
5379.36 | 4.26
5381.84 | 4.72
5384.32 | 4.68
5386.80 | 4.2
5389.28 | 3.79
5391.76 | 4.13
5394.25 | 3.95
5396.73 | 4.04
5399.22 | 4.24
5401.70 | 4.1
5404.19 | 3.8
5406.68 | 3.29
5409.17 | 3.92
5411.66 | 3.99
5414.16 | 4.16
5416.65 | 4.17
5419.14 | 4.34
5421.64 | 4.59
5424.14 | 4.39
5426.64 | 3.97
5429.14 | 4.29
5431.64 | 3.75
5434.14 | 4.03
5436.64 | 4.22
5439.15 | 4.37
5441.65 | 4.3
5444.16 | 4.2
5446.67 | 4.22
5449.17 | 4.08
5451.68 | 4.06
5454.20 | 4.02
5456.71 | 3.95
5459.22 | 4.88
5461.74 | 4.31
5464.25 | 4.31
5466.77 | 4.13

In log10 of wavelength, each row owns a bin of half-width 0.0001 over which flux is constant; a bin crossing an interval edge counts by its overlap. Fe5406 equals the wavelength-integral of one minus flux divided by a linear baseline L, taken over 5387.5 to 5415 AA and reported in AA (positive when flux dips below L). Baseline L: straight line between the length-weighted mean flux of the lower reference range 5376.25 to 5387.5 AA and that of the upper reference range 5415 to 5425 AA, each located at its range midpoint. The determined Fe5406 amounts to 2.81 AA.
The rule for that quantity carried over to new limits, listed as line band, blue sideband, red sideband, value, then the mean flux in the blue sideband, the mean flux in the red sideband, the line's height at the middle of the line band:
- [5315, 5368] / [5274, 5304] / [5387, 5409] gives -1.43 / 4.07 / 3.93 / 4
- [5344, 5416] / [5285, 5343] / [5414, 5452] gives 1.00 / 4.14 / 4.2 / 4.17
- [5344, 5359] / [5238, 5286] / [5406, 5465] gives -0.58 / 3.85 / 4.17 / 4.02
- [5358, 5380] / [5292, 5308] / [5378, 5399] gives 0.38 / 4.19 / 4.22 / 4.21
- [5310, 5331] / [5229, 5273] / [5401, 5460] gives -0.87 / 3.86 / 4.12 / 3.96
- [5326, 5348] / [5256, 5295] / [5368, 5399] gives 0.28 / 3.87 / 4.18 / 4.05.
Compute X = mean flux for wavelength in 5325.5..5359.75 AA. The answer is 4.07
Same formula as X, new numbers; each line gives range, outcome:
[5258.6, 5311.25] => 3.97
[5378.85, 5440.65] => 4.13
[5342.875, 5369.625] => 4.16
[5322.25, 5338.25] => 4.02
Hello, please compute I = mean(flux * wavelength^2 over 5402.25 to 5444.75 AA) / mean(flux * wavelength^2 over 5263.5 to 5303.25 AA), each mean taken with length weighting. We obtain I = 1.11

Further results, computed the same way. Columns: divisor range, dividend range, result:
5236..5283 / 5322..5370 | 1.09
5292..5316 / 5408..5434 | 1.03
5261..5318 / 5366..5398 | 1.08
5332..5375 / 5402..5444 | 1.03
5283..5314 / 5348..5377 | 1.02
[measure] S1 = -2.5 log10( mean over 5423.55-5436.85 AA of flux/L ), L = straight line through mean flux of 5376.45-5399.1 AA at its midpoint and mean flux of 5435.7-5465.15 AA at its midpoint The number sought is 0.04 mag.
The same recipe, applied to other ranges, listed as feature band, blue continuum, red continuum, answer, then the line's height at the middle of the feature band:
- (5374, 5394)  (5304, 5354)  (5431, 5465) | -0.023 mag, 4.16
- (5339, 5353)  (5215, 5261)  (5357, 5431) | 0.010 mag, 4.08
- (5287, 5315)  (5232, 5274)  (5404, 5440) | -0.079 mag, 3.91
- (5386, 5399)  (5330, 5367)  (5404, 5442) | 0.019 mag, 4.1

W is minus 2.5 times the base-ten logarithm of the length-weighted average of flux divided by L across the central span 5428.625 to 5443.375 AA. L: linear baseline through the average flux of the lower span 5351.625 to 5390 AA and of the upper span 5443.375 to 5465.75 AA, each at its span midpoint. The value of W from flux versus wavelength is 0.018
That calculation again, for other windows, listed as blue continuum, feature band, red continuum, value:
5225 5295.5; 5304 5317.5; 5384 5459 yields -0.083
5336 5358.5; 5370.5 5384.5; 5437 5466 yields -0.036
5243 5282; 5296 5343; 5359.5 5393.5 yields -0.036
